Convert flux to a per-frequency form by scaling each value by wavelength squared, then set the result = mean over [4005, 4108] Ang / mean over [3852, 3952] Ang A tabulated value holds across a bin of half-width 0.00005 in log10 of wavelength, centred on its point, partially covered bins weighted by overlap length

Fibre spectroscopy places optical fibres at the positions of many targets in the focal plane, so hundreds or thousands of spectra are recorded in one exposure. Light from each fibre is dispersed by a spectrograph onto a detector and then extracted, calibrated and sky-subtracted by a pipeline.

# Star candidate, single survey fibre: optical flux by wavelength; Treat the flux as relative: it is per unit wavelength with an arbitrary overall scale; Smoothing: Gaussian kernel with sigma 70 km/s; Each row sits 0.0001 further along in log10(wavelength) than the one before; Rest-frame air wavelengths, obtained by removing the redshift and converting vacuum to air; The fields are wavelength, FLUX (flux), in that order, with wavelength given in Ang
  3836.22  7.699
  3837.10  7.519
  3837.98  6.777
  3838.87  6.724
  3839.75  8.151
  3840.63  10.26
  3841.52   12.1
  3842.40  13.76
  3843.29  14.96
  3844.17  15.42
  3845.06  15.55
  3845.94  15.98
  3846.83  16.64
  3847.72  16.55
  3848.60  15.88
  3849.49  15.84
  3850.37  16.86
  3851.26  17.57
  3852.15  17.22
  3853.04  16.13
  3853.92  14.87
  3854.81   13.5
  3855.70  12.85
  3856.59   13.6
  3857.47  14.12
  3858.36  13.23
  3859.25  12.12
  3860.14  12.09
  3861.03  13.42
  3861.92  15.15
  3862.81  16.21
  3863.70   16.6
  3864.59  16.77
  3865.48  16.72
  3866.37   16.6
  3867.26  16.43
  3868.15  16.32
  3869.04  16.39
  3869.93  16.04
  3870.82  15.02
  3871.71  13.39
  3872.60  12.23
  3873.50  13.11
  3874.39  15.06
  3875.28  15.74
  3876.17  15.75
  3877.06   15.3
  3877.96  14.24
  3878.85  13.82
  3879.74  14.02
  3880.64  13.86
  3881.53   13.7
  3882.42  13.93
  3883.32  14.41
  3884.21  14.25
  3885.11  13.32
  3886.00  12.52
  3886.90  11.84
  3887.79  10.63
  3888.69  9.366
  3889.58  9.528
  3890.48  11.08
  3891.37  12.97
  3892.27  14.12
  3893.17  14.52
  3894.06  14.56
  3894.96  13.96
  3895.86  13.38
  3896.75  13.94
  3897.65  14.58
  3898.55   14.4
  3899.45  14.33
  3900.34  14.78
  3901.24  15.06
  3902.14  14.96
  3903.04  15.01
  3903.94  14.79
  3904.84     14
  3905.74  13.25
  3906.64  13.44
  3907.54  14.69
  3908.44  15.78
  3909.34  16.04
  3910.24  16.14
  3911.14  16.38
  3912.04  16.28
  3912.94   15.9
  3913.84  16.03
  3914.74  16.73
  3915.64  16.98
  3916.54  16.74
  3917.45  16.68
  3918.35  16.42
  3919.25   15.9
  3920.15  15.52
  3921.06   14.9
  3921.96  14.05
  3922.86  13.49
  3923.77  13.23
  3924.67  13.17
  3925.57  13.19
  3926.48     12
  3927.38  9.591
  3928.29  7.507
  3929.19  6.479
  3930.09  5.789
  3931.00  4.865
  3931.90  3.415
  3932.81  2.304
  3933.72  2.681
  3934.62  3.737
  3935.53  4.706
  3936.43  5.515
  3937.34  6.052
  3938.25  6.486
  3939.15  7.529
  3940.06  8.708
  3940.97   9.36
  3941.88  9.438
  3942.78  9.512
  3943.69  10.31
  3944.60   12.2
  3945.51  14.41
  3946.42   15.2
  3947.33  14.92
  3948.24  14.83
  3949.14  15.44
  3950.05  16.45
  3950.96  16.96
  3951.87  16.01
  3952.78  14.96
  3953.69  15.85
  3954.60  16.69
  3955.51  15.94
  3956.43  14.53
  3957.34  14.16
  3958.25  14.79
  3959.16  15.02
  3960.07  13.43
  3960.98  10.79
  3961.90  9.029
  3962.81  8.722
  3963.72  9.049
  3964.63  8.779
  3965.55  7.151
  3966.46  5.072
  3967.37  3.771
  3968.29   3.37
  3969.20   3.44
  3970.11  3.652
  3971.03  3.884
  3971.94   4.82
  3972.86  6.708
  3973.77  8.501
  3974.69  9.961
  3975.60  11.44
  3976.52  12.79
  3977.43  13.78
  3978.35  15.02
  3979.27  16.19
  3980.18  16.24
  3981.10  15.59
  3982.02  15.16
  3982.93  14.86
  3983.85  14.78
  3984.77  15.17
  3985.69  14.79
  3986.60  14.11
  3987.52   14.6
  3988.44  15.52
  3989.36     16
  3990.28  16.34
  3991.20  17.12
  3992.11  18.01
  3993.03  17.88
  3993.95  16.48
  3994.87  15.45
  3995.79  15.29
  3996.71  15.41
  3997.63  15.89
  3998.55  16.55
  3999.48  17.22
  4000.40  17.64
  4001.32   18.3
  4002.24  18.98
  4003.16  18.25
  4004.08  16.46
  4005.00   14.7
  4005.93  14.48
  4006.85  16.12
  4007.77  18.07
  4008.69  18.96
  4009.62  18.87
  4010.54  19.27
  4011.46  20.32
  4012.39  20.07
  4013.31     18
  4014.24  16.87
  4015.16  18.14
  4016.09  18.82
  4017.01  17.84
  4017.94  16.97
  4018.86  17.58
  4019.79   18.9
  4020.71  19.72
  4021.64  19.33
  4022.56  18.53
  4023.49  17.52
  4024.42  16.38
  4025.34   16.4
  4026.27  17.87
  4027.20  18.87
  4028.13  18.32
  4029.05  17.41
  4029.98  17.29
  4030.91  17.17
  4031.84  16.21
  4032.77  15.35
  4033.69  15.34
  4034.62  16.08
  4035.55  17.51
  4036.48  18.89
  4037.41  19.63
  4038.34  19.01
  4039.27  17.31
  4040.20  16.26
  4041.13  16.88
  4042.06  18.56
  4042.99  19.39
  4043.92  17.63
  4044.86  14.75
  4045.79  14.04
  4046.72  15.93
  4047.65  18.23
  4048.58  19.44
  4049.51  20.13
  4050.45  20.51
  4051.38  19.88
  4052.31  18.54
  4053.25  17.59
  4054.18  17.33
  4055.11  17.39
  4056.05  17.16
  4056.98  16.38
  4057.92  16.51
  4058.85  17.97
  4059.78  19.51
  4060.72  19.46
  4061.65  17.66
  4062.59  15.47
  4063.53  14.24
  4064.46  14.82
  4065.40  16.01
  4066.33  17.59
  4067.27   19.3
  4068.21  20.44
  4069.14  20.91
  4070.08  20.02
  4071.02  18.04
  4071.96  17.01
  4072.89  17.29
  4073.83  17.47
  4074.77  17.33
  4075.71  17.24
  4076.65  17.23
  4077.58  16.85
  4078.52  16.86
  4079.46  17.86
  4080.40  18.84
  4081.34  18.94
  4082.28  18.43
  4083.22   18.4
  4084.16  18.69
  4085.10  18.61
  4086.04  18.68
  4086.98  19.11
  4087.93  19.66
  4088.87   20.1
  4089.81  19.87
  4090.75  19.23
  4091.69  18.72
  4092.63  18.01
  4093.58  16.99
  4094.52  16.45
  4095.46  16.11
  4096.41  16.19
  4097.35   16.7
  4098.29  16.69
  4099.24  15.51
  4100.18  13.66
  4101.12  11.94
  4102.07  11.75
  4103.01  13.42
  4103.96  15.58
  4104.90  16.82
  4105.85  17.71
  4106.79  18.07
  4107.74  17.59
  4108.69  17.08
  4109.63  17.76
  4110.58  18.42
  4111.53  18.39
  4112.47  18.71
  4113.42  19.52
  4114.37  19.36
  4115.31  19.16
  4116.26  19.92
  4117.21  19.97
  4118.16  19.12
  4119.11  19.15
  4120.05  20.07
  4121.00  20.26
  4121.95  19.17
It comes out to 1.45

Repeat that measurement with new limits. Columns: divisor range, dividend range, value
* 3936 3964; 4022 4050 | 1.47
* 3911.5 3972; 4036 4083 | 1.72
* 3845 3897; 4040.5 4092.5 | 1.38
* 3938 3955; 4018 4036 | 1.40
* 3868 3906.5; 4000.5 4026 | 1.38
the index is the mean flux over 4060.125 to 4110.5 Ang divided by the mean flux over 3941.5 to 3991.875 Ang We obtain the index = 1.4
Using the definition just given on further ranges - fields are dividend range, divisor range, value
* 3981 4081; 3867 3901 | 1.25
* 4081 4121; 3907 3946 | 1.57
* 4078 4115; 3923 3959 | 1.61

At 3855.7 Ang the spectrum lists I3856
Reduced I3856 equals 12.85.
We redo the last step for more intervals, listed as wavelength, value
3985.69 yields 14.79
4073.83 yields 17.47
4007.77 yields 18.07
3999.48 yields 17.22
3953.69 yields 15.85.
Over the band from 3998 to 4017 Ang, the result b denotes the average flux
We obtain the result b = 17.8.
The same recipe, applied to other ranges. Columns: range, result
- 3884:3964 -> 12.6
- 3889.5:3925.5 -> 14.7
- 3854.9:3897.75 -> 14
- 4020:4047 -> 17.4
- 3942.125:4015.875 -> 14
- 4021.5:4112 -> 17.5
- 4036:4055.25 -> 18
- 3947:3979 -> 11.1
